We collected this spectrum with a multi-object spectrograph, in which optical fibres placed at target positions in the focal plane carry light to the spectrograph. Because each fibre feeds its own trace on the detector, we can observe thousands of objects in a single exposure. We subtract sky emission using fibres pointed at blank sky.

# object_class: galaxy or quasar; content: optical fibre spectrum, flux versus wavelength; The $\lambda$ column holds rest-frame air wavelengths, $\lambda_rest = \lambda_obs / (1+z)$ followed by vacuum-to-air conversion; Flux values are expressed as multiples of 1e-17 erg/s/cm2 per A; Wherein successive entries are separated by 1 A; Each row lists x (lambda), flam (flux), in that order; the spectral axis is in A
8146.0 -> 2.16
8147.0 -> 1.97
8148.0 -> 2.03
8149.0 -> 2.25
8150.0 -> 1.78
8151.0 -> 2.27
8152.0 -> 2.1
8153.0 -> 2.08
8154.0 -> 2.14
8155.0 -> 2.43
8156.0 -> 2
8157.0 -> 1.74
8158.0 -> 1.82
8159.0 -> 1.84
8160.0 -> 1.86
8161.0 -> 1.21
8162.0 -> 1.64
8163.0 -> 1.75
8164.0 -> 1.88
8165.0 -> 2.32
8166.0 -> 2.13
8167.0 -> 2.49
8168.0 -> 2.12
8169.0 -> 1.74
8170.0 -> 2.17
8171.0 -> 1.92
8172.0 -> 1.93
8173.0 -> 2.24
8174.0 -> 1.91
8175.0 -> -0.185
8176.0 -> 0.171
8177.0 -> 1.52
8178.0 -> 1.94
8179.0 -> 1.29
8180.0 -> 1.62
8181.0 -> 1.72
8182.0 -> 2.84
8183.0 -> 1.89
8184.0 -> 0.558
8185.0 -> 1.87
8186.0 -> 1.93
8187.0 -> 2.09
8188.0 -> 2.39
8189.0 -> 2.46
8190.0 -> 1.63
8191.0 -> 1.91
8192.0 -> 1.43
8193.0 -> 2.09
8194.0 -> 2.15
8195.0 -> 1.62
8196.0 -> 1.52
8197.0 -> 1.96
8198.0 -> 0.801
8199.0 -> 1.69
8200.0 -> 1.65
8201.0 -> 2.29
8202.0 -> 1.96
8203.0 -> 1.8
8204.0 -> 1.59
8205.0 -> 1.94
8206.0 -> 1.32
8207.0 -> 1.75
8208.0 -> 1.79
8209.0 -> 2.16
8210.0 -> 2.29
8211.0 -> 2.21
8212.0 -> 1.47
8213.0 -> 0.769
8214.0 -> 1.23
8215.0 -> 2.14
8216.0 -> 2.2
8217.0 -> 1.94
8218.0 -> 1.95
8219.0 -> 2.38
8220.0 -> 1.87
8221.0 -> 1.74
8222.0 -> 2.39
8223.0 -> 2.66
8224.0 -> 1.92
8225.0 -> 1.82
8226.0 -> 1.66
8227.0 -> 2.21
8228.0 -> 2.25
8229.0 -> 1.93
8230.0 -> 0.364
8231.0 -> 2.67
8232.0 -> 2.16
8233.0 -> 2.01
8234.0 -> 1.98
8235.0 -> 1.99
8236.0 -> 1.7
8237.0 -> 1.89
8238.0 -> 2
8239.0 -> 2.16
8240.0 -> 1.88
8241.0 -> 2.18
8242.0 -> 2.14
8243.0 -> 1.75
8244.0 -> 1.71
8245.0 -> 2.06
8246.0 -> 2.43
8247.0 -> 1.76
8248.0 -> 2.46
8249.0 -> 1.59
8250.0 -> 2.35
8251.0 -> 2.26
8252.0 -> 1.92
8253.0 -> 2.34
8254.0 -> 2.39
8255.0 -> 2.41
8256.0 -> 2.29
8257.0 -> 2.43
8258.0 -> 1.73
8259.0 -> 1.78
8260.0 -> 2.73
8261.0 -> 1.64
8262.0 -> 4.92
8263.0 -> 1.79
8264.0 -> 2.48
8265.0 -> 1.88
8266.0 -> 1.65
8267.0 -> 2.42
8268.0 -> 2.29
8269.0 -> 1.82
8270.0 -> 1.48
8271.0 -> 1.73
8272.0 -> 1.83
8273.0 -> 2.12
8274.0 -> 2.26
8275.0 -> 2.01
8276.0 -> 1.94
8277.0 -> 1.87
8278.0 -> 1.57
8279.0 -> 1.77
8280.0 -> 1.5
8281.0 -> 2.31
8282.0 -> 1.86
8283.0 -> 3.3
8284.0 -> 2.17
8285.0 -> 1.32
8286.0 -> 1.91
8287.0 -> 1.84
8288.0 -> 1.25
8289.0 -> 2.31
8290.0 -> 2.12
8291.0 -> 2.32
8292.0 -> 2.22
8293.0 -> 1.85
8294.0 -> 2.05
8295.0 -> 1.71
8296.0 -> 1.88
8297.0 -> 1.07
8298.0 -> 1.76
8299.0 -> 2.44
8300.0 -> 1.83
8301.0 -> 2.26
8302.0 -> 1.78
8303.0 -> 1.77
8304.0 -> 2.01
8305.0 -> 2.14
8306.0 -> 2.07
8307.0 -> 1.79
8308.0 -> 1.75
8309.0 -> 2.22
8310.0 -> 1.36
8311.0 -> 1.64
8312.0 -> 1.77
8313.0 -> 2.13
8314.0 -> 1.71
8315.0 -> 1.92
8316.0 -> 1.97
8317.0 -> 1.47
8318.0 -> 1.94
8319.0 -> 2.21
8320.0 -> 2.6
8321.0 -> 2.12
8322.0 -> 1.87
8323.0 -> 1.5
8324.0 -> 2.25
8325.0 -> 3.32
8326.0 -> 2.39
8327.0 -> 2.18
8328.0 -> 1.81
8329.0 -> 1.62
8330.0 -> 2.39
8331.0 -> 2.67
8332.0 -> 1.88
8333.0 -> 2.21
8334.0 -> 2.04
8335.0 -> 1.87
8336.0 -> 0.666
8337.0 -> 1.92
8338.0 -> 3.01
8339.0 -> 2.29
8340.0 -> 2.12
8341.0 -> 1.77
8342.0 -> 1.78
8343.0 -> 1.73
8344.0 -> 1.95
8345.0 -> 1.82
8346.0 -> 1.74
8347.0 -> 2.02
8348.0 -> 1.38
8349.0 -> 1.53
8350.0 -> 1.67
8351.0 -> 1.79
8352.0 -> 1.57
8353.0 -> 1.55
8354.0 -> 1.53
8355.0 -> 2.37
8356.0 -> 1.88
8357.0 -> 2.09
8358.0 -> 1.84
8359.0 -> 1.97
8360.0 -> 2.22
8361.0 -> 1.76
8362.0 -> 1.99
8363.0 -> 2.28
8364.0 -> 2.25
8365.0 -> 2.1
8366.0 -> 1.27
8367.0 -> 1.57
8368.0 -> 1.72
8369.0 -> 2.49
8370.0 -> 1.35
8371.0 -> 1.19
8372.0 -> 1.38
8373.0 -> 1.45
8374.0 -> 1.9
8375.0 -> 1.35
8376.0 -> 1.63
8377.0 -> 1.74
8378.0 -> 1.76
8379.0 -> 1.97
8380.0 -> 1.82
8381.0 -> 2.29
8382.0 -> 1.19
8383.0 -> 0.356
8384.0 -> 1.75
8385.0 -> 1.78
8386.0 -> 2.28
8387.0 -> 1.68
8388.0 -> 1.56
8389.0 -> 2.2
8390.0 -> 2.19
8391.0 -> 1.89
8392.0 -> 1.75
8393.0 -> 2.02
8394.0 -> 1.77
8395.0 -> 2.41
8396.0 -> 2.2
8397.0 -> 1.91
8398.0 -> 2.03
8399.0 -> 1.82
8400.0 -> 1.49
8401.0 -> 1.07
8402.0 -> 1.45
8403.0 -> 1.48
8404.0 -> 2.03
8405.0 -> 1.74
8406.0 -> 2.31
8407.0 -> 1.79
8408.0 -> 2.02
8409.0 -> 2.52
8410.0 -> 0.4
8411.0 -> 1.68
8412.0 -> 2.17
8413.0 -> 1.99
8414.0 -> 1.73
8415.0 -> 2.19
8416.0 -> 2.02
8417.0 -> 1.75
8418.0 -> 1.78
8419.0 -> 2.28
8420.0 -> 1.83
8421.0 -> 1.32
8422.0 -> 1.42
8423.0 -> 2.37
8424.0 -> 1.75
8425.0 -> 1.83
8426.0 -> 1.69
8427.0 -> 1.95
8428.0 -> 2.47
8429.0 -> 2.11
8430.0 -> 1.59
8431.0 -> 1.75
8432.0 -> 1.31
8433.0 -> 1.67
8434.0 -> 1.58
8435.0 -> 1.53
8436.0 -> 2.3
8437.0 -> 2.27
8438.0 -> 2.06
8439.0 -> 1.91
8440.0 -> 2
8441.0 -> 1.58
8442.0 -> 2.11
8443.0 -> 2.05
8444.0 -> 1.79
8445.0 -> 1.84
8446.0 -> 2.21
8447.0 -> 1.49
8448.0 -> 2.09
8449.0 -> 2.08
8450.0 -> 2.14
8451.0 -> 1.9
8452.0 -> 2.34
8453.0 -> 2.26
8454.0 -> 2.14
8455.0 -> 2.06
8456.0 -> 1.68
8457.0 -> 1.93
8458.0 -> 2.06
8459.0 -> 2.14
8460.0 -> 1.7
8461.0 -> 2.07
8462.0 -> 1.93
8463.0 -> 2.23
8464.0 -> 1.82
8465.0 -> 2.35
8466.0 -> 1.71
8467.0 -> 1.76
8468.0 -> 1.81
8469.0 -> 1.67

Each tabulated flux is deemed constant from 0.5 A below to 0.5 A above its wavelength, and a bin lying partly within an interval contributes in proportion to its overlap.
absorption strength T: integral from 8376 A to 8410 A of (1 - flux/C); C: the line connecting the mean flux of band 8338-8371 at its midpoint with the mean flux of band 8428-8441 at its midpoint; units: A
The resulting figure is 1.0 A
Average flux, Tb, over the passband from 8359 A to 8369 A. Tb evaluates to 1.94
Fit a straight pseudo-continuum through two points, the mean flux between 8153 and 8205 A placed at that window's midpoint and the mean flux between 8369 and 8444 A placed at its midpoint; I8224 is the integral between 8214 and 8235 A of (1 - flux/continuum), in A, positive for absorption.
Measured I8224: -2.3 A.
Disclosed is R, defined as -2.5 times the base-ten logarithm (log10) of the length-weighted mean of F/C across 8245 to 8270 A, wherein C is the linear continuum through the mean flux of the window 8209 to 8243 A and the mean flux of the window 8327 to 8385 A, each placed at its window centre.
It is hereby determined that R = -0.16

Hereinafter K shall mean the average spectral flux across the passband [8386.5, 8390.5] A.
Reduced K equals 1.91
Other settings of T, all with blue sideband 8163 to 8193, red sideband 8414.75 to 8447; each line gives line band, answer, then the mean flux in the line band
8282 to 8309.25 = -2.0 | 1.96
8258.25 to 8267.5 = -2.7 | 2.35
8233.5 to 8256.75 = -3.3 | 2.08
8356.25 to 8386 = 1.7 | 1.75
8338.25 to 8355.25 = 0.4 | 1.81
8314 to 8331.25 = -2.5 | 2.11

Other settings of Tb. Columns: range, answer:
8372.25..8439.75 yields 1.81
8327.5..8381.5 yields 1.85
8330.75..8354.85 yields 1.85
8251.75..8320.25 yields 2.01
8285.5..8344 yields 1.97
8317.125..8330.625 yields 2.15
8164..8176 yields 1.82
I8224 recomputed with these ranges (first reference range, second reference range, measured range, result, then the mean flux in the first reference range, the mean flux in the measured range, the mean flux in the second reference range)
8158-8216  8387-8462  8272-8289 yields -1.2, 1.77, 1.95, 1.89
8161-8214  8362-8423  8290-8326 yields -4.0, 1.76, 1.97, 1.79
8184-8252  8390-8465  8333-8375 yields 1.7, 1.91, 1.82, 1.9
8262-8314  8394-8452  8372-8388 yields 2.1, 1.96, 1.65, 1.87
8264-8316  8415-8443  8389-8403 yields 0.3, 1.93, 1.85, 1.87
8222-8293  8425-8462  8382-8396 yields 1.2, 2.06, 1.81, 1.94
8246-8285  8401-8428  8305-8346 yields 0.3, 2.13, 1.99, 1.82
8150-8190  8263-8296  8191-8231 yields 1.2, 1.84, 1.83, 1.97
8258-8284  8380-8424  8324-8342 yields -1.4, 2.11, 2.12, 1.81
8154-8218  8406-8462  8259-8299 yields -4.2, 1.79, 2.03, 1.91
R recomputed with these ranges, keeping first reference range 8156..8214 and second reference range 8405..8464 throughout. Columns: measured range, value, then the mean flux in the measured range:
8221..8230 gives -0.116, 1.99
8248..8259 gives -0.199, 2.17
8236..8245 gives -0.092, 1.95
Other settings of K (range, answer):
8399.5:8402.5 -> 1.34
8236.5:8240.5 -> 1.98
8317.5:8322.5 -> 2.15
